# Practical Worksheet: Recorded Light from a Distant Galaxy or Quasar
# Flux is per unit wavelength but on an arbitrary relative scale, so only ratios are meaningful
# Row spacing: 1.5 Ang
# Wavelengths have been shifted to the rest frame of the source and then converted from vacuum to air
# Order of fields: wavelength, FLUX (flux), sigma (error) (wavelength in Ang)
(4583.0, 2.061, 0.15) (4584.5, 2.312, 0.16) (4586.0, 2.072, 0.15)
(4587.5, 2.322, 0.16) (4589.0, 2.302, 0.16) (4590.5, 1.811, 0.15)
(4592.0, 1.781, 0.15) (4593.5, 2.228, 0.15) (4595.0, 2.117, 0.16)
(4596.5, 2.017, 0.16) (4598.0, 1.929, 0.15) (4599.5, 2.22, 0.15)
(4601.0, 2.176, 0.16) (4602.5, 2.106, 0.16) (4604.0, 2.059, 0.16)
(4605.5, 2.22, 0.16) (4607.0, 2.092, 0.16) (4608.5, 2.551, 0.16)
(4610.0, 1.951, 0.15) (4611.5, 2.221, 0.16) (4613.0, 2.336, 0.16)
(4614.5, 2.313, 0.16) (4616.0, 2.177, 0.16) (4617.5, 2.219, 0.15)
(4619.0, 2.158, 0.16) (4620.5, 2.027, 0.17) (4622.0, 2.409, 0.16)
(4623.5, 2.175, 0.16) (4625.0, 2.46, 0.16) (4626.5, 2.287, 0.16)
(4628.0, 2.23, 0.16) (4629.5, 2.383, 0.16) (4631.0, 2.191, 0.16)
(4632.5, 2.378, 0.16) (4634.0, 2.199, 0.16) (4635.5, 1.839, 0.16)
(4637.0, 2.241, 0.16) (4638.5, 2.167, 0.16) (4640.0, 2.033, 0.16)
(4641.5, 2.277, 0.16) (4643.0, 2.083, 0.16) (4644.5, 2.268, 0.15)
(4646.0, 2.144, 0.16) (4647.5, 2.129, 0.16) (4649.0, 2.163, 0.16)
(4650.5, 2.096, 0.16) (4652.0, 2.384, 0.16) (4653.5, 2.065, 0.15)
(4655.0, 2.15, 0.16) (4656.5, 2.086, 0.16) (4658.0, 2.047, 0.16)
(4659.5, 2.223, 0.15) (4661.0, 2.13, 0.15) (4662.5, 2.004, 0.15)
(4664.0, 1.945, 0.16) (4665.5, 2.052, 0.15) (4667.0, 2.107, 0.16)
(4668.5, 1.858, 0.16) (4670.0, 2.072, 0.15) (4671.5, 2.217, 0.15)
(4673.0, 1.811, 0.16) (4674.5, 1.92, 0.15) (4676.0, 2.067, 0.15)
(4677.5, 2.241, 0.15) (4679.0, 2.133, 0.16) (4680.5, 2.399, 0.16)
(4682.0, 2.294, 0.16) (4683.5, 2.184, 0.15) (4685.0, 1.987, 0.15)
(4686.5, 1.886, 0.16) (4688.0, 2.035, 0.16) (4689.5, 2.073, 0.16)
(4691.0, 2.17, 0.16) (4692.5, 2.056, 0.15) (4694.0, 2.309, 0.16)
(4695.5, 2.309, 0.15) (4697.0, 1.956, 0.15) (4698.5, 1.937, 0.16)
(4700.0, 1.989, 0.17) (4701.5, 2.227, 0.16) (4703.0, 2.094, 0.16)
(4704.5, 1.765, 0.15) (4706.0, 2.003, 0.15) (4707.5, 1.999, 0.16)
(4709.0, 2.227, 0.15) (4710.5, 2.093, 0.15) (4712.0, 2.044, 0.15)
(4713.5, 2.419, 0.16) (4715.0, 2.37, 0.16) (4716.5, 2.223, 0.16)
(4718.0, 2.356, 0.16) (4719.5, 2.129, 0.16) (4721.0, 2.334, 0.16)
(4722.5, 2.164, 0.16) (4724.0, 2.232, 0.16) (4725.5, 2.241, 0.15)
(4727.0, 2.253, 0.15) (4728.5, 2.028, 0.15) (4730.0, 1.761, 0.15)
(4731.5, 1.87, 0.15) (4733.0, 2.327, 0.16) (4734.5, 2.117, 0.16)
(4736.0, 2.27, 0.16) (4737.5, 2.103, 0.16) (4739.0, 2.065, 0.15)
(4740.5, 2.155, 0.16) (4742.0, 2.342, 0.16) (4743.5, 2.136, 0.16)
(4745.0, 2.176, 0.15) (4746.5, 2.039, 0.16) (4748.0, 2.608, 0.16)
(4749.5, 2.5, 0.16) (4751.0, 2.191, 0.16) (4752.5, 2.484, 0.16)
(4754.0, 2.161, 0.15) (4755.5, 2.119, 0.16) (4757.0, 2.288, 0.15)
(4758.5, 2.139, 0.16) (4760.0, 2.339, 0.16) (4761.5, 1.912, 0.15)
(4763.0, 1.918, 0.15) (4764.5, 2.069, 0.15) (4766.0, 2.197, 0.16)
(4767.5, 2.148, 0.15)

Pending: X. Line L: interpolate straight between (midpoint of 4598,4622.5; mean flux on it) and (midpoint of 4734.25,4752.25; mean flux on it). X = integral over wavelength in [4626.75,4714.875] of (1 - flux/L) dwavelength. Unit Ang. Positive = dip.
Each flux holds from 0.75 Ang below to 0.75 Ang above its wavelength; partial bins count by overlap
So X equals 3.7 Ang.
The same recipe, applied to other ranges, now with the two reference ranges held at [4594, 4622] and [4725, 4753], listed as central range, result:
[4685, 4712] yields 1.48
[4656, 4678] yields 1.30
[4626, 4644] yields -0.16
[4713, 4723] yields -0.45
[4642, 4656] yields 0.06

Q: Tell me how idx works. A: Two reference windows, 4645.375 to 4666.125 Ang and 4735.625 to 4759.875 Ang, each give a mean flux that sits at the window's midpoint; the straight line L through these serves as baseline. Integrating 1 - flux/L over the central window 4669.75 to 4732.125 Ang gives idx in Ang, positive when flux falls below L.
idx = 1.69 Ang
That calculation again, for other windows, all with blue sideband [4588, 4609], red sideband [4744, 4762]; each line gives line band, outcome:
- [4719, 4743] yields 0.9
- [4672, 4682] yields 0.3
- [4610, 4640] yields -1.2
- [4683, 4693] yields 0.6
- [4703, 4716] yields 0.6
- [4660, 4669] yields 0.6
